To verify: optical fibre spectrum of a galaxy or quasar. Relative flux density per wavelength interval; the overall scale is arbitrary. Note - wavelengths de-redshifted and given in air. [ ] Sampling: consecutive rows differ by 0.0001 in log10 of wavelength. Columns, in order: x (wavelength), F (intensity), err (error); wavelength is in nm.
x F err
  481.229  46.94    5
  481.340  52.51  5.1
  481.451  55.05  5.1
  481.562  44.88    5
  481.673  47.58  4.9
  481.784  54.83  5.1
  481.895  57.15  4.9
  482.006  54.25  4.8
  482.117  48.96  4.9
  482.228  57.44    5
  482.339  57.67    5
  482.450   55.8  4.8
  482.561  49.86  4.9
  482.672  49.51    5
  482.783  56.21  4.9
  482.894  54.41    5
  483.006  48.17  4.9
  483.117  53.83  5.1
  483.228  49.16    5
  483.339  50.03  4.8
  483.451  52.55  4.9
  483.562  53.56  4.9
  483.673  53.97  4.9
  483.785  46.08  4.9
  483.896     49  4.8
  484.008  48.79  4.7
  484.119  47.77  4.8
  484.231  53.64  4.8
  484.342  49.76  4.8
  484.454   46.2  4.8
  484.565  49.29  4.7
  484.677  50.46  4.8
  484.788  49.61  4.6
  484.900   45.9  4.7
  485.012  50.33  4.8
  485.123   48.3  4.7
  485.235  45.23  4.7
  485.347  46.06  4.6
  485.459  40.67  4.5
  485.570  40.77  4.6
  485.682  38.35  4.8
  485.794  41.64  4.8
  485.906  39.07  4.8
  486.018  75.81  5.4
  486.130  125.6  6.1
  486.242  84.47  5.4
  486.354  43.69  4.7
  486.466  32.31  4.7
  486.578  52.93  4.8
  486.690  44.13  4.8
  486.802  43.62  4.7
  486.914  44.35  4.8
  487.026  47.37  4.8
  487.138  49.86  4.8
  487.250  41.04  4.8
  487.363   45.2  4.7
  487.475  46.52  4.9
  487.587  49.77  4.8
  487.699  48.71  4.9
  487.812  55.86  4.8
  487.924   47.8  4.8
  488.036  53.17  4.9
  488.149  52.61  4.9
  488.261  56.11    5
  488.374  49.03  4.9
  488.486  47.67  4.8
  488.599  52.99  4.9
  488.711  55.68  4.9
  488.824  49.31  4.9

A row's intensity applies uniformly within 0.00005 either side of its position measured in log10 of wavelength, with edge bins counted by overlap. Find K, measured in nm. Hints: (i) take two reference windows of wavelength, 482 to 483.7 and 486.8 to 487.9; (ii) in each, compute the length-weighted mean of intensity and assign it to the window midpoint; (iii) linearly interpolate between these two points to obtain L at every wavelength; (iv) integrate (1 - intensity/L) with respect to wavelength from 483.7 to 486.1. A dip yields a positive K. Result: 0.08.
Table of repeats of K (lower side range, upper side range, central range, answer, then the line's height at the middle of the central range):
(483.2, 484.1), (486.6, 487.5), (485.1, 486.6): -0.22 nm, 47.2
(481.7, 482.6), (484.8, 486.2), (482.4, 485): 0.16 nm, 53.9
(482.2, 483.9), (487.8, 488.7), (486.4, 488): 0.17 nm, 52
